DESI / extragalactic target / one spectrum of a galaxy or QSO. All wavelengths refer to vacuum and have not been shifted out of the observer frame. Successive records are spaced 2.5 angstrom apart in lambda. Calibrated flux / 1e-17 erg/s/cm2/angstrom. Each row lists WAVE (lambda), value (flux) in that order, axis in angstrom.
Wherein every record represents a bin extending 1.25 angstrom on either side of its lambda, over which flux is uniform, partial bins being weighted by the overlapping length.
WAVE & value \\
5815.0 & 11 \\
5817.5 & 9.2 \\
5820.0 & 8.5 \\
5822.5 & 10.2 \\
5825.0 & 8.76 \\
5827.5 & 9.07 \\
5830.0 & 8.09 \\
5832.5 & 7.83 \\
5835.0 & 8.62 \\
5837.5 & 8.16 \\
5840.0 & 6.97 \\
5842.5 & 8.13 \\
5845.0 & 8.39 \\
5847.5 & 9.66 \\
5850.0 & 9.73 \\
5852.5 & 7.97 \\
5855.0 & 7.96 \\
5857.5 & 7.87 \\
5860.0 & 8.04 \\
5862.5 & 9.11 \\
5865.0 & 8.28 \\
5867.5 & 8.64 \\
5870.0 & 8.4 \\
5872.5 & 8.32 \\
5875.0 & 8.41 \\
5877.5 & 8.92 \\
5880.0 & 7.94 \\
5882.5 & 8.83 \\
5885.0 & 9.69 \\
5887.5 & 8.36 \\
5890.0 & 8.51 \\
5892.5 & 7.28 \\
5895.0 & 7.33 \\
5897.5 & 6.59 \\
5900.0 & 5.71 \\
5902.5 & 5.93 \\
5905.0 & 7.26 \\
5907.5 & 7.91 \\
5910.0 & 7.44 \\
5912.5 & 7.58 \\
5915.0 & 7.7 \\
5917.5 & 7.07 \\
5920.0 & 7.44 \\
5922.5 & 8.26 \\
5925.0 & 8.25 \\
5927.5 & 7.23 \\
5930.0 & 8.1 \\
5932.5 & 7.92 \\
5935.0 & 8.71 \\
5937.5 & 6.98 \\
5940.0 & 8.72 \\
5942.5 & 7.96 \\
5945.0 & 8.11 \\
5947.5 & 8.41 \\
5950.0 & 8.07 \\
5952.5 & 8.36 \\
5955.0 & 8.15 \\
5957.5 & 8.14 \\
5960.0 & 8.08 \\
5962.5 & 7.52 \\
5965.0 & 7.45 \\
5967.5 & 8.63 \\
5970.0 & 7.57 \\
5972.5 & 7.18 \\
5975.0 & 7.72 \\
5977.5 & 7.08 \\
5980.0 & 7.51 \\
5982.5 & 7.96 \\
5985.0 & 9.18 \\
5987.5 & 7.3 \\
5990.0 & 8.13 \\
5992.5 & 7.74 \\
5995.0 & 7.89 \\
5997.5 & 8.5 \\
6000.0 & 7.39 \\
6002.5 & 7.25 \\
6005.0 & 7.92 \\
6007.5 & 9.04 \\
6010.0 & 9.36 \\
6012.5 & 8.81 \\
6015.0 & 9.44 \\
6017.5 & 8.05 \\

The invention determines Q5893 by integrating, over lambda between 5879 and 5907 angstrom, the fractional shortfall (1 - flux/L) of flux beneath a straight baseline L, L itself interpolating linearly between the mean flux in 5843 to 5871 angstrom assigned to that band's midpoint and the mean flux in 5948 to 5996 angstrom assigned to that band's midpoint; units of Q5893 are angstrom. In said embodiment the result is 2.5 angstrom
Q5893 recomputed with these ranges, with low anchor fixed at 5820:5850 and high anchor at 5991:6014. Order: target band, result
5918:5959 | 1.61 angstrom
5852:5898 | 1.26 angstrom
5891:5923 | 4.75 angstrom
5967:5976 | 0.64 angstrom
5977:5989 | 0.59 angstrom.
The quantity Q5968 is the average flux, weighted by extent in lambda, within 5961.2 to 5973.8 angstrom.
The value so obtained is 7.67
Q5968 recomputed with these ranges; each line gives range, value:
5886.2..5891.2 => 8.45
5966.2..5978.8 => 7.63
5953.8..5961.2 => 8.12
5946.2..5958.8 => 8.22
